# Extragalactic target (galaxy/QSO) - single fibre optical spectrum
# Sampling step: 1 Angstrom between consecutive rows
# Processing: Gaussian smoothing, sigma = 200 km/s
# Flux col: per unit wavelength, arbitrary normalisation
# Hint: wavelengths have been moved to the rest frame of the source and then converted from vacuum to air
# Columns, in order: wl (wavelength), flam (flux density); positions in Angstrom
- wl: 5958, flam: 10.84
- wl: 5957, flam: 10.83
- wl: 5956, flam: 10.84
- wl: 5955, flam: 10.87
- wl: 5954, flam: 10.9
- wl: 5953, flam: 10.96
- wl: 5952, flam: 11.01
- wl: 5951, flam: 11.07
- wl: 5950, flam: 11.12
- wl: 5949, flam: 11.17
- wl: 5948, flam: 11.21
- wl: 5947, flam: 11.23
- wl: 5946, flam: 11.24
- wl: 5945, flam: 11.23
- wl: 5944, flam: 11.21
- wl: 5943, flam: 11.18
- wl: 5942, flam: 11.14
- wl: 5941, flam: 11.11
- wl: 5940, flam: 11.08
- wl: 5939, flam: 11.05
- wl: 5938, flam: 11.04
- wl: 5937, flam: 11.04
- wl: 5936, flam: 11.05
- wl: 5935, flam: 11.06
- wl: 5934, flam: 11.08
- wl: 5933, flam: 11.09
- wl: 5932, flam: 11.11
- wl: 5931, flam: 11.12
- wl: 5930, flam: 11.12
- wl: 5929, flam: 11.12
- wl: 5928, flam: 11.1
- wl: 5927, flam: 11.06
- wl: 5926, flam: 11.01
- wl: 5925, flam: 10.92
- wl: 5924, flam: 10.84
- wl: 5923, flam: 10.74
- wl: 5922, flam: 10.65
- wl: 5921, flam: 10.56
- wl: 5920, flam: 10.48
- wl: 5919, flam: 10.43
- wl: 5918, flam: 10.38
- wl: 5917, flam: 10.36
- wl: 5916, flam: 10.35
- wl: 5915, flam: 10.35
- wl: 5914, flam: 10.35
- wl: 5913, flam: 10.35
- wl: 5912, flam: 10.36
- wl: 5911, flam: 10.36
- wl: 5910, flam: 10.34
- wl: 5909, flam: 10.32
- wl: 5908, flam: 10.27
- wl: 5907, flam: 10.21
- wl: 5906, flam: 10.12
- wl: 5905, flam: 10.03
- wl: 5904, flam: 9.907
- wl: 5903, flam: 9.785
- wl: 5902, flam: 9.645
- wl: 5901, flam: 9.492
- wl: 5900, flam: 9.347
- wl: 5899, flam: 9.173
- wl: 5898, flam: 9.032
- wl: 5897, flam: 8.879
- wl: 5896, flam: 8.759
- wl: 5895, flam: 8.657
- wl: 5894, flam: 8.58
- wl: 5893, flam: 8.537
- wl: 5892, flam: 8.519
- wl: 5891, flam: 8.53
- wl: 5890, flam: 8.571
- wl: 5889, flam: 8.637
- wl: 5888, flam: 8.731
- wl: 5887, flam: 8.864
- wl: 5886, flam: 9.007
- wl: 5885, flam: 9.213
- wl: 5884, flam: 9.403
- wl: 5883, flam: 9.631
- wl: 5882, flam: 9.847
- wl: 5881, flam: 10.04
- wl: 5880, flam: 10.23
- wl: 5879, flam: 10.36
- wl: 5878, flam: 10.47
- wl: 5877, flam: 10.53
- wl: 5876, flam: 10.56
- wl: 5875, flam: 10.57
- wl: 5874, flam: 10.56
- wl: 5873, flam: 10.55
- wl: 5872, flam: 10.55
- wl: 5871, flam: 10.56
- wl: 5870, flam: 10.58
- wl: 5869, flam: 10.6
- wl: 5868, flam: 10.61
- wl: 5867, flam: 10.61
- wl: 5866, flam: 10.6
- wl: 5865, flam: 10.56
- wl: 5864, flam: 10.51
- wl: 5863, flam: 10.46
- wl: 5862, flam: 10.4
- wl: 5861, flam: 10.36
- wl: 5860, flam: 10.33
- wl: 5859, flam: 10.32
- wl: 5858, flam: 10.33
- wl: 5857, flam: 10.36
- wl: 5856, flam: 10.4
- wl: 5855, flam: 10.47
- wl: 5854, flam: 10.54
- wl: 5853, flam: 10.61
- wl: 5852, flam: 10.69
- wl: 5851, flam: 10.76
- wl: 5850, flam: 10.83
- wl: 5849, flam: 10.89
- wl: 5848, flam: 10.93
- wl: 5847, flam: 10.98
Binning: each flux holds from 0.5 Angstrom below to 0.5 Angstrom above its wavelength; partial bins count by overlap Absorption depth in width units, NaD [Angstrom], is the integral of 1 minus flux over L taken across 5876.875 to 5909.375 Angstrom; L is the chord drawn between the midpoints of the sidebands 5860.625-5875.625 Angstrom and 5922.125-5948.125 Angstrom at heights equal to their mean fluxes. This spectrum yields 4.0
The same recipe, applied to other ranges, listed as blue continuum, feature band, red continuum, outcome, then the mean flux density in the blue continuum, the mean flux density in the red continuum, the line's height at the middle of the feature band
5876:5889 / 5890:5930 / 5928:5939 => 1.8 Angstrom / 9.69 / 11.1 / 10.4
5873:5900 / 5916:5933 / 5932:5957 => -0.5 Angstrom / 9.4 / 11.1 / 10.5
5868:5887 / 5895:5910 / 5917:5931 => 1.2 Angstrom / 10.2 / 10.8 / 10.5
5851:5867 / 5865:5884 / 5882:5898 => -1.4 Angstrom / 10.5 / 8.87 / 9.67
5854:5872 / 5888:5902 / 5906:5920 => 2.1 Angstrom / 10.5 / 10.3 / 10.4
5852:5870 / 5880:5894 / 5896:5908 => 1.2 Angstrom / 10.5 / 9.59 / 9.92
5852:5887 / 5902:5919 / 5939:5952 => 0.8 Angstrom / 10.3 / 11.2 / 10.8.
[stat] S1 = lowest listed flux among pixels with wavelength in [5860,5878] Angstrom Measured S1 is 10.33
